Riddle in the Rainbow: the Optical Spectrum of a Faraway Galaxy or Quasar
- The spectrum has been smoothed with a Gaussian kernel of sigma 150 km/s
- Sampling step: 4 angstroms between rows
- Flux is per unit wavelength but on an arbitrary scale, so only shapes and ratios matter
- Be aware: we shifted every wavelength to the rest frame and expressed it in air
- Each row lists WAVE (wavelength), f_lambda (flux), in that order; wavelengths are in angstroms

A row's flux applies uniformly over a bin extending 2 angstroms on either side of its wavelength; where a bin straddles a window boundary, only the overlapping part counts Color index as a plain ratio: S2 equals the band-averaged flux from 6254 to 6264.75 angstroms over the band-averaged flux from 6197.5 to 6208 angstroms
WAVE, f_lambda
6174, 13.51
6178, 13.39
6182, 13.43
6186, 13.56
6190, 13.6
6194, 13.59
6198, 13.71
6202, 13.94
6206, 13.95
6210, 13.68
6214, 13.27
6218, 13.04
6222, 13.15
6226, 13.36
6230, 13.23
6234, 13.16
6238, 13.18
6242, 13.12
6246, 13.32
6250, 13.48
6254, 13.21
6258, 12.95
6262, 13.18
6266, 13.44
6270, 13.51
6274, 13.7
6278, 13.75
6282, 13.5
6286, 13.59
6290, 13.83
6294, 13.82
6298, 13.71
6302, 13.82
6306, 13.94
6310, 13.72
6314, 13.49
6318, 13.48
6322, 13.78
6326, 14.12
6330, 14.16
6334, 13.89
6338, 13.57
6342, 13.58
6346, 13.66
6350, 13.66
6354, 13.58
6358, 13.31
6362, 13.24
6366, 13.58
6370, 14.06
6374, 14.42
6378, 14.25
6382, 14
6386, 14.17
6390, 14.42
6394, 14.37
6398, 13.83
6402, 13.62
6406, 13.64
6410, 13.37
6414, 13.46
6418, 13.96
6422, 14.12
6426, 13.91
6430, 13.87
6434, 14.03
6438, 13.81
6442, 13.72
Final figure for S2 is 0.94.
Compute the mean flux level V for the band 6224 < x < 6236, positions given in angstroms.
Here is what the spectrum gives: 13.2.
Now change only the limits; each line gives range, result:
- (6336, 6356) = 13.6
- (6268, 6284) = 13.6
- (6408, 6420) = 13.6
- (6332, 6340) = 13.7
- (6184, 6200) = 13.6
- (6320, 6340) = 13.9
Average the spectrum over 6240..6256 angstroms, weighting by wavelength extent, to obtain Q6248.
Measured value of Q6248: 13.3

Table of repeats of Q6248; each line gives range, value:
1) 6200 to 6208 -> 13.9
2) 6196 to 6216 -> 13.7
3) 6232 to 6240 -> 13.2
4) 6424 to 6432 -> 13.9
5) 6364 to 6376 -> 14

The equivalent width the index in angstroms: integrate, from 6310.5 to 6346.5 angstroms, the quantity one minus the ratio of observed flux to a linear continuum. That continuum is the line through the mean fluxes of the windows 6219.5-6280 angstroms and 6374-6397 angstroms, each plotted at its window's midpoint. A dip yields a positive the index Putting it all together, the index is 0.3 angstroms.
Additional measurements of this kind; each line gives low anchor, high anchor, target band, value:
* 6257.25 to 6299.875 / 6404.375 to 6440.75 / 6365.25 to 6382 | -0.47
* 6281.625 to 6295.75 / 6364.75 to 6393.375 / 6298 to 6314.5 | 0.04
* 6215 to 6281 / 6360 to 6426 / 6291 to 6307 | -0.36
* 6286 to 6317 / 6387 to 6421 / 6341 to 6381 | 0.18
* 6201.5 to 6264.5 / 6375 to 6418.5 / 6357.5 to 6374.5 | 0.14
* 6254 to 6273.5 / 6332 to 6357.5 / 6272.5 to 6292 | -0.44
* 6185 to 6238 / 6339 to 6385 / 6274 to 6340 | -0.50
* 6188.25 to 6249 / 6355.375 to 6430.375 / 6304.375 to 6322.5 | 0.00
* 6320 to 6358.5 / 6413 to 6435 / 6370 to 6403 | -0.74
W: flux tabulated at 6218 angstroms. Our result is 13.04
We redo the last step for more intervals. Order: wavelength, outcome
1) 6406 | 13.64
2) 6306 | 13.94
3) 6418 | 13.96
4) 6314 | 13.49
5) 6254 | 13.21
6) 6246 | 13.32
